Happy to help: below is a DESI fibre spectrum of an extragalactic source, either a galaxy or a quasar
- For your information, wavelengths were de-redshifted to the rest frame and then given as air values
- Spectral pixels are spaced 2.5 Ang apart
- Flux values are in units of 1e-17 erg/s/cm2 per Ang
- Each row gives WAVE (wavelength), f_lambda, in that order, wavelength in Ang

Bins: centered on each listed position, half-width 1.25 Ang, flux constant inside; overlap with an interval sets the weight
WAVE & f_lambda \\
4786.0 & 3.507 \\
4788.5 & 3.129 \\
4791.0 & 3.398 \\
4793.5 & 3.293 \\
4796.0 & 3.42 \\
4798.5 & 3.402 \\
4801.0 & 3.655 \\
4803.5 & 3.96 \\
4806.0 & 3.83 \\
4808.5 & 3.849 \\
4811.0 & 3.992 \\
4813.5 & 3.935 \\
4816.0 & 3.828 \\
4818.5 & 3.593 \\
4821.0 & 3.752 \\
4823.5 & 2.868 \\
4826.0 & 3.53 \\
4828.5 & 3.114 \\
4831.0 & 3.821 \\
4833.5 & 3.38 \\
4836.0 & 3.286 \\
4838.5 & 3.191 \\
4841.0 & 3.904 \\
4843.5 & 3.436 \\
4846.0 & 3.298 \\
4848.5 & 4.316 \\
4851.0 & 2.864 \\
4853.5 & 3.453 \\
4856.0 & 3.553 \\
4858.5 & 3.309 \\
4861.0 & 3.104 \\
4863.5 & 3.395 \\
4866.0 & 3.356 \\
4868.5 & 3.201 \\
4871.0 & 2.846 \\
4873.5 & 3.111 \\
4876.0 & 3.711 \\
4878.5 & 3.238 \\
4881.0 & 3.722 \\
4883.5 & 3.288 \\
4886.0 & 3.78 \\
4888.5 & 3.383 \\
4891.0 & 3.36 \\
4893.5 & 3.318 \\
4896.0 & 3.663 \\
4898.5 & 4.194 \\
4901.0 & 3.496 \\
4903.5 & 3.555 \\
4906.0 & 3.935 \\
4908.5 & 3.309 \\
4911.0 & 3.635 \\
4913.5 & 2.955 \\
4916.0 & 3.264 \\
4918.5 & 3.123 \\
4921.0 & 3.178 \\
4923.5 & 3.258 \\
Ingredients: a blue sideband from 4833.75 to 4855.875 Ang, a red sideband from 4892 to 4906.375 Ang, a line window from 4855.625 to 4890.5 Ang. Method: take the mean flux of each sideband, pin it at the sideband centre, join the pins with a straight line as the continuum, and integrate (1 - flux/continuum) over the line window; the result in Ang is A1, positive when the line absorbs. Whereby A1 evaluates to 2.2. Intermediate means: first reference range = 3.47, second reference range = 3.67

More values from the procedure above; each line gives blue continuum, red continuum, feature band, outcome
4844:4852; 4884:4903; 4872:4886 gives 0.5 Ang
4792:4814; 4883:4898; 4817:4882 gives 3.6 Ang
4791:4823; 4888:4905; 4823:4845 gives 1.4 Ang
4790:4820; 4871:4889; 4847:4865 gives 0.4 Ang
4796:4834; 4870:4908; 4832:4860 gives 1.0 Ang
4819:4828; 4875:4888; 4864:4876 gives 1.0 Ang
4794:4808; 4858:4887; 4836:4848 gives -0.1 Ang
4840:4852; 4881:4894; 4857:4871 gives 1.1 Ang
